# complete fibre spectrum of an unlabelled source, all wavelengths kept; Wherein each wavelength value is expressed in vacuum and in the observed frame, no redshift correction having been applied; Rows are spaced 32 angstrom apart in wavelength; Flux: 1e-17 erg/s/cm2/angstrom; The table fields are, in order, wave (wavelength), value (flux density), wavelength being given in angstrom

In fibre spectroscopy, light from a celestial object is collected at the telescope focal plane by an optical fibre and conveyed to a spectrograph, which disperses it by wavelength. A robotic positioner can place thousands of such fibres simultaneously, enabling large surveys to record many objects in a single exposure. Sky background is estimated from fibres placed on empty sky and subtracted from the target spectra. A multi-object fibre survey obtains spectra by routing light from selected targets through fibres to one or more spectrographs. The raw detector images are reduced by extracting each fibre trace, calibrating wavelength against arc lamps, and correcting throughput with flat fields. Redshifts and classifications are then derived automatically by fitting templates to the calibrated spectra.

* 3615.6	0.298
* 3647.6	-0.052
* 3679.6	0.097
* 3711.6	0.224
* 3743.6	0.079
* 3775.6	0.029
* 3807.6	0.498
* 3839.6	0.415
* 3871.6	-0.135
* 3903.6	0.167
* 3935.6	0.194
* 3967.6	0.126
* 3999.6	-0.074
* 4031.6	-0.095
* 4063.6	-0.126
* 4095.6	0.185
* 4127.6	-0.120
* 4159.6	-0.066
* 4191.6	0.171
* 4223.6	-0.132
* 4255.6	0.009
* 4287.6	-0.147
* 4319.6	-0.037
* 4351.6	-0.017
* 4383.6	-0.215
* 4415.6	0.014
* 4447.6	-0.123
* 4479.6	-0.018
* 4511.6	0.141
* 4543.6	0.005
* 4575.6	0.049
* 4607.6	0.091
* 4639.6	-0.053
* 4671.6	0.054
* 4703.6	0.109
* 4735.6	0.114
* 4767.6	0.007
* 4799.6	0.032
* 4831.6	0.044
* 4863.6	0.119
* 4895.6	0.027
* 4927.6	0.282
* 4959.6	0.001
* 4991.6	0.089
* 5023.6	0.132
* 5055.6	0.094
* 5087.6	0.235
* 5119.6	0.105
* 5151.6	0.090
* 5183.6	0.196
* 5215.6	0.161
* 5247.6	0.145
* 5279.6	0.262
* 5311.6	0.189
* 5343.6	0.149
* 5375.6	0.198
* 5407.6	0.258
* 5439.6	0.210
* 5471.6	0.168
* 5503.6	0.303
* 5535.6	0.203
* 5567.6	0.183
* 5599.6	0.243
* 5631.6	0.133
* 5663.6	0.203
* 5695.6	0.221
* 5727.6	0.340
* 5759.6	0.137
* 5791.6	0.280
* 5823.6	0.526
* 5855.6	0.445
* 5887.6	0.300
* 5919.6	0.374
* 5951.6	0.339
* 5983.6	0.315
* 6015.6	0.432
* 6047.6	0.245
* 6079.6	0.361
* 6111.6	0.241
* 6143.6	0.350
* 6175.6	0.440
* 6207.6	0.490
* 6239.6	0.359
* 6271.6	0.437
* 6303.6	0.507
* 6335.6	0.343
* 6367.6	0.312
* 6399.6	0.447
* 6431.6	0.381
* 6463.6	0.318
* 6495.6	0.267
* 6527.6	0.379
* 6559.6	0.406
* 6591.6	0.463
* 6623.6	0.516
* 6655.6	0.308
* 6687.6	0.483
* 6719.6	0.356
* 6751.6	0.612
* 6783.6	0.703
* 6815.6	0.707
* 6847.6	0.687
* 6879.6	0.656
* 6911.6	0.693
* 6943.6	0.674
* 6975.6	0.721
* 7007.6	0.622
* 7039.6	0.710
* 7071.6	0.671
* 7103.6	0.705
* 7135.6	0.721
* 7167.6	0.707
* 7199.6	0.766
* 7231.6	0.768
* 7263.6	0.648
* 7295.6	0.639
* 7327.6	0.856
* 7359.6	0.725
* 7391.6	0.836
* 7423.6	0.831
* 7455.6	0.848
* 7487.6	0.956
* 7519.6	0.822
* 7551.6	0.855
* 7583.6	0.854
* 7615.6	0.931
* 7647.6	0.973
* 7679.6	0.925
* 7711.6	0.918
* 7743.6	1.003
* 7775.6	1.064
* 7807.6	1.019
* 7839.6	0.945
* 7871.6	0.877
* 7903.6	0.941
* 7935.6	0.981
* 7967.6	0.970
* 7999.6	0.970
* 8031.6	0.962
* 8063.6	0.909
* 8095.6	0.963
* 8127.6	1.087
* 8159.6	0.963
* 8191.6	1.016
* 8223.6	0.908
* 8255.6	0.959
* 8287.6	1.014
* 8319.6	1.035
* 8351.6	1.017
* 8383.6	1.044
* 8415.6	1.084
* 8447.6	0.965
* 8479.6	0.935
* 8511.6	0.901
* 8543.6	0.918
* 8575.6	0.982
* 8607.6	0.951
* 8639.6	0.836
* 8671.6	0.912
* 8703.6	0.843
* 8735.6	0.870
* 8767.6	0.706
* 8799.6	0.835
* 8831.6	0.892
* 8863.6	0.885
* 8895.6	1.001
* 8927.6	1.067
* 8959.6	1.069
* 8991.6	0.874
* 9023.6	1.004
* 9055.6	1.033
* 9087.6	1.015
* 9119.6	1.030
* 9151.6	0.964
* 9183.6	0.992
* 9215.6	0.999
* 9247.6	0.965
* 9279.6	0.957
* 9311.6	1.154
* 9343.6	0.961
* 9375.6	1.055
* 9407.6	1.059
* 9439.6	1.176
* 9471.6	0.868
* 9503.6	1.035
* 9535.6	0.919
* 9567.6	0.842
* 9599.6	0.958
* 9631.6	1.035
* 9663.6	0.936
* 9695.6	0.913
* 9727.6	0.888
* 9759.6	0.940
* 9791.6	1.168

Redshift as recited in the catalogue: 0.693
